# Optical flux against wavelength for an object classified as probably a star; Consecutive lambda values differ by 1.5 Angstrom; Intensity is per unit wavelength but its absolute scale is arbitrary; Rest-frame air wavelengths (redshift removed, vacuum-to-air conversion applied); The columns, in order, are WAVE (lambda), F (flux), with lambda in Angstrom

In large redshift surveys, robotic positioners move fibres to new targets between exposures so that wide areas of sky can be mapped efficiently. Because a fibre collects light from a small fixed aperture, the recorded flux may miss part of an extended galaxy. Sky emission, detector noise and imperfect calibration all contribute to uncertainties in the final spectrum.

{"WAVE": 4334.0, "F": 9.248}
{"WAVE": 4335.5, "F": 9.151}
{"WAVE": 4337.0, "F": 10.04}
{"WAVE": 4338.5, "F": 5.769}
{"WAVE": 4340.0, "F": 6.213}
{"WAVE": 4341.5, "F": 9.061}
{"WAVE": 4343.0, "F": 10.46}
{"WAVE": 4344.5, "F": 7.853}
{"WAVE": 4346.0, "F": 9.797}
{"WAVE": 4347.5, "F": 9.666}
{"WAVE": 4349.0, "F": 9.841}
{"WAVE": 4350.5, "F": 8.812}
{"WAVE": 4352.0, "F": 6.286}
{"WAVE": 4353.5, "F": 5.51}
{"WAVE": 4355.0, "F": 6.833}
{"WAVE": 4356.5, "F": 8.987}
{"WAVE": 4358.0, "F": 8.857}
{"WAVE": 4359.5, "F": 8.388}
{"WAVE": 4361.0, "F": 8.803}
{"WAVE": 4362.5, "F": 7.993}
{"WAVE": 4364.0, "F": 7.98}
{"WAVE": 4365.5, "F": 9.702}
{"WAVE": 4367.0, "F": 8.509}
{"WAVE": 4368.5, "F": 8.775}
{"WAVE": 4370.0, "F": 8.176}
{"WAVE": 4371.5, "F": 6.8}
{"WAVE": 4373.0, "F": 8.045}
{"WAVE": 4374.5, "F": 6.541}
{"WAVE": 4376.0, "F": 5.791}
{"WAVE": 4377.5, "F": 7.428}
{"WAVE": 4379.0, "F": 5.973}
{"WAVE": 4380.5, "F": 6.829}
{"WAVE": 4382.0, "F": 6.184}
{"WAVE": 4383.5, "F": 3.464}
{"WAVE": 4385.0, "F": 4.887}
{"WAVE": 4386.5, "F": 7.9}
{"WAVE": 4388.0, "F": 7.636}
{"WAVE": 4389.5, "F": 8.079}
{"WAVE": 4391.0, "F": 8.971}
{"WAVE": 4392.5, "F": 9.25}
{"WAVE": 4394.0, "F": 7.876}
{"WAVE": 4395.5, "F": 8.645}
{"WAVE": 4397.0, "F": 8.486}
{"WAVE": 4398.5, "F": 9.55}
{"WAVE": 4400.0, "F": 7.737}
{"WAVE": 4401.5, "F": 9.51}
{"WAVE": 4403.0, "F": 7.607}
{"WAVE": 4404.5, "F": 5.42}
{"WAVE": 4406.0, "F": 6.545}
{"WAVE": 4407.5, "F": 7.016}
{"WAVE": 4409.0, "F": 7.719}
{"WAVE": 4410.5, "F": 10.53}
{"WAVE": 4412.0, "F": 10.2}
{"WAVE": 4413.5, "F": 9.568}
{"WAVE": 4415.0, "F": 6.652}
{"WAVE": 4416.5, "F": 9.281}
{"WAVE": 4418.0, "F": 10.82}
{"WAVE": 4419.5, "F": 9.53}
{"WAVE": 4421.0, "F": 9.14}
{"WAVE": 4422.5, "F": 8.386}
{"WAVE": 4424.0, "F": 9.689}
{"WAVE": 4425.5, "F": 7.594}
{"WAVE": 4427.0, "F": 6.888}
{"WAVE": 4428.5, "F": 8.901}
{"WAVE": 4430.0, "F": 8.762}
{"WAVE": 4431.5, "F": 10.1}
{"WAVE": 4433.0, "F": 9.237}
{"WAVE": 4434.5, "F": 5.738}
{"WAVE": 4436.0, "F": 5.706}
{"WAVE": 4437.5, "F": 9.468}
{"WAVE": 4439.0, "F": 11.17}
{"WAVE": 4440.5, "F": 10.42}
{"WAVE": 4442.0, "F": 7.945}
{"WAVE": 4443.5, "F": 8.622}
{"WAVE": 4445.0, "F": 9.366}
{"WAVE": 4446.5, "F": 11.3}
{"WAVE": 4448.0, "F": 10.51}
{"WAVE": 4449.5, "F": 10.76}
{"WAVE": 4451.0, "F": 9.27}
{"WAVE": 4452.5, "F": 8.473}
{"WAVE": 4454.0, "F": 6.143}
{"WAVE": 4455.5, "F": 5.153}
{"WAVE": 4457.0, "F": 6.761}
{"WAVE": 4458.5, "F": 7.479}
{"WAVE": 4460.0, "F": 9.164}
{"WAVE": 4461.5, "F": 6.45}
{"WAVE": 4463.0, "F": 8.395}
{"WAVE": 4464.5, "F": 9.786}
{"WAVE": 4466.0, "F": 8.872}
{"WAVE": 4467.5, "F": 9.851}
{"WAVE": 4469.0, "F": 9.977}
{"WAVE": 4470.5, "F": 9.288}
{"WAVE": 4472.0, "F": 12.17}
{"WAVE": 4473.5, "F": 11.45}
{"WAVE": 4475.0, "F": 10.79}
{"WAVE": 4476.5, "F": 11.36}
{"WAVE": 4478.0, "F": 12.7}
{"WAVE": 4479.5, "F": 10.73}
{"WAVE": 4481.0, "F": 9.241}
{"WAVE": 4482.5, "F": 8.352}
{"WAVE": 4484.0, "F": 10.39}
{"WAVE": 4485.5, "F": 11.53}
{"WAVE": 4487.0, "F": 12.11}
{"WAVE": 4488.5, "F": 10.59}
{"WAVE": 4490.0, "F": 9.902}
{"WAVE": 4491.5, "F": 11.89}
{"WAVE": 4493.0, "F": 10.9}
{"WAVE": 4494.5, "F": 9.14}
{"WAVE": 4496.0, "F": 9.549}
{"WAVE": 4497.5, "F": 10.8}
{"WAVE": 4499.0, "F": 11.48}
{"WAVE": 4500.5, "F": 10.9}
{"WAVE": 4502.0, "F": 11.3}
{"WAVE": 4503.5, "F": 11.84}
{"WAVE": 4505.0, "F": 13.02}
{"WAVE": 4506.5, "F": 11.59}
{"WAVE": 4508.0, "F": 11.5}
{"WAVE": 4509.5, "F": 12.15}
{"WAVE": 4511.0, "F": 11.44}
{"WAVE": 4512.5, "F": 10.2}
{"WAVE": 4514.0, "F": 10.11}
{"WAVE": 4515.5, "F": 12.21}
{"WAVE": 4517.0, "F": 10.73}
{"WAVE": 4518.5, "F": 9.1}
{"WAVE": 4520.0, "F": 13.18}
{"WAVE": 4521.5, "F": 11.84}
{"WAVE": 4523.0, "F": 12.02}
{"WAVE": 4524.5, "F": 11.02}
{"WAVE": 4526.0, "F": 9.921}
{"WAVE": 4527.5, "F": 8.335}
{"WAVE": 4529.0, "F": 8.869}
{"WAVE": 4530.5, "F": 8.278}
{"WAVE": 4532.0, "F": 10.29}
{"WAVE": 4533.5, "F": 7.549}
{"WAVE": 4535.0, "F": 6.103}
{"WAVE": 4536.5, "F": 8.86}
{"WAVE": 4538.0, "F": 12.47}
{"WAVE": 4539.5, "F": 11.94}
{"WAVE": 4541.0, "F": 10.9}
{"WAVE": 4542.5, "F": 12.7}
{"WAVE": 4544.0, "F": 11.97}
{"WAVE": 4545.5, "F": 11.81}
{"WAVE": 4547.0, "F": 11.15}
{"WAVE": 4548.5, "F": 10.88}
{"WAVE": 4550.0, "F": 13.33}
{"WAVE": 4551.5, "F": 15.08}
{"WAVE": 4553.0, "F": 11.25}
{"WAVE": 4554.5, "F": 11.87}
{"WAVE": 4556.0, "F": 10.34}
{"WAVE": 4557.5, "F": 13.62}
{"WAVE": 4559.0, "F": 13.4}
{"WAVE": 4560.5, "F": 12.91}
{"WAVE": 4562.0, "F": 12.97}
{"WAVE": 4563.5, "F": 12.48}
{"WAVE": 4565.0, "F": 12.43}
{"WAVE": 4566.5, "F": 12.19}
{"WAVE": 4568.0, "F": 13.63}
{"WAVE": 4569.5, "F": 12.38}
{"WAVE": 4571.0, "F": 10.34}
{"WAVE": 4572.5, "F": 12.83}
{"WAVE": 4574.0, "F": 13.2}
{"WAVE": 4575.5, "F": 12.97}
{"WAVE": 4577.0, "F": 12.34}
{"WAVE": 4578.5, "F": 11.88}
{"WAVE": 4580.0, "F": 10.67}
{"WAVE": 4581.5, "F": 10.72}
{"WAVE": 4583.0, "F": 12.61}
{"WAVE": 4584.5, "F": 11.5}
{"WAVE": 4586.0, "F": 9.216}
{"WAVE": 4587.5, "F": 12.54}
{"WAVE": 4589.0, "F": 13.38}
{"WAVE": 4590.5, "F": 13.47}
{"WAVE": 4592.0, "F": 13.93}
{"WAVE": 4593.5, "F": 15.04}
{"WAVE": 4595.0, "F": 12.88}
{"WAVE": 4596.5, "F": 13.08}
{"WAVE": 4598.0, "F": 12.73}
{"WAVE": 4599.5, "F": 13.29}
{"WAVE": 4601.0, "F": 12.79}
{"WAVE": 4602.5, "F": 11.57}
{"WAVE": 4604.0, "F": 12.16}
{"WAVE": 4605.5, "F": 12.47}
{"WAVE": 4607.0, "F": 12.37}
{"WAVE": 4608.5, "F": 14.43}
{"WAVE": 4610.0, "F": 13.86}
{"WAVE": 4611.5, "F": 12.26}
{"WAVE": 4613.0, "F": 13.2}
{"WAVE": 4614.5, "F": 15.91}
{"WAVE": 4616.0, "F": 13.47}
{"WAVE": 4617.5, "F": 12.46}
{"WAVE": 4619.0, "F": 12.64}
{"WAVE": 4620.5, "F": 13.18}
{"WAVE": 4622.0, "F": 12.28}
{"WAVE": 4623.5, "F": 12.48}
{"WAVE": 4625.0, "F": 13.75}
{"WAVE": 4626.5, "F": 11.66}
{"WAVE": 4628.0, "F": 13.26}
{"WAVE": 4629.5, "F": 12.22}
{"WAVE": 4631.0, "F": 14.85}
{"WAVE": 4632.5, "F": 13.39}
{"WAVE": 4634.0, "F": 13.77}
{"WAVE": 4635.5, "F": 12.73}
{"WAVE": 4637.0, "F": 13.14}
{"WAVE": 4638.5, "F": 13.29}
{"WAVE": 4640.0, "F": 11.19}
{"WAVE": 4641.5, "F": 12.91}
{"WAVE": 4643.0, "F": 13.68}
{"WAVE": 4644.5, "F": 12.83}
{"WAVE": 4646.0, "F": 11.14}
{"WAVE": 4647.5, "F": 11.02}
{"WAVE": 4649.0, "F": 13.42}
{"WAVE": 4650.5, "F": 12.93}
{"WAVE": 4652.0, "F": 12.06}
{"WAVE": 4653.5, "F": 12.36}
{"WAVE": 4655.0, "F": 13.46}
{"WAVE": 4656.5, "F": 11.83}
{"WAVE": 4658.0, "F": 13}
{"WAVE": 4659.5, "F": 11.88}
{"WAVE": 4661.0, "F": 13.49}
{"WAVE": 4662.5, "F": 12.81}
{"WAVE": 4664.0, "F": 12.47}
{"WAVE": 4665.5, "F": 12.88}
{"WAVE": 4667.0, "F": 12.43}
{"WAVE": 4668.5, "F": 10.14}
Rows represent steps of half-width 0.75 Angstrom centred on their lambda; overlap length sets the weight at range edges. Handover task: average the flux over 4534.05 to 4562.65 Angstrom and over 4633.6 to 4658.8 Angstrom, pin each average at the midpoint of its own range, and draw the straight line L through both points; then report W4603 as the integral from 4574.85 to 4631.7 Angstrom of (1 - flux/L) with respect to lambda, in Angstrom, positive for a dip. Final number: -2.5 Angstrom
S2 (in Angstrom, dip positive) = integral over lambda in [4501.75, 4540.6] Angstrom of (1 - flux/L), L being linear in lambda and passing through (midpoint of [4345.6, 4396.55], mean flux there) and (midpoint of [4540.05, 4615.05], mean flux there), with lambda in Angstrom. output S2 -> 2.04 Angstrom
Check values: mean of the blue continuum 7.73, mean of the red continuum 12.5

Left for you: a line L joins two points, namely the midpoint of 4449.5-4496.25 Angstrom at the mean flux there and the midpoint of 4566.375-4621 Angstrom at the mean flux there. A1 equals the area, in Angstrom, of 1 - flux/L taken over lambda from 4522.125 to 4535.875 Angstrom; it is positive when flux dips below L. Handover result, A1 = 2.3 Angstrom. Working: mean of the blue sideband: 9.63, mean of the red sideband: 12.7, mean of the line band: 9.18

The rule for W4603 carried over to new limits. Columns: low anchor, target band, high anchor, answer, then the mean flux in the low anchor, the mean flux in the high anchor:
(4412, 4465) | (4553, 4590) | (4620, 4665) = -2.8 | 8.66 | 12.7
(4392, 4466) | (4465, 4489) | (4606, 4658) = -2.5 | 8.55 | 12.9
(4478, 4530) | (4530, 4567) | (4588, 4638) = 1.0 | 10.8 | 13.2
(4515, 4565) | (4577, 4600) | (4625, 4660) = -1.0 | 11.2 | 12.7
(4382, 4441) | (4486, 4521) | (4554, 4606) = -1.9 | 8.27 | 12.5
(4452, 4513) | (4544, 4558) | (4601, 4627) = -0.6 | 10.1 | 13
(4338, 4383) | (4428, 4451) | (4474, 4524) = 1.1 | 7.85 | 11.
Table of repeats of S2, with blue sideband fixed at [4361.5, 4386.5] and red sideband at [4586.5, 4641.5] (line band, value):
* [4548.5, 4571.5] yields -1.6 Angstrom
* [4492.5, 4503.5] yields -0.5 Angstrom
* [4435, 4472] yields 1.1 Angstrom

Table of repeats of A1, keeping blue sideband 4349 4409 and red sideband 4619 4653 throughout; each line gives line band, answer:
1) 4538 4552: -1.5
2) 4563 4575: -1.1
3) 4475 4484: -0.8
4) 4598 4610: -0.7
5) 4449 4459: 1.6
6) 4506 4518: -1.1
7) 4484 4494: -1.2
